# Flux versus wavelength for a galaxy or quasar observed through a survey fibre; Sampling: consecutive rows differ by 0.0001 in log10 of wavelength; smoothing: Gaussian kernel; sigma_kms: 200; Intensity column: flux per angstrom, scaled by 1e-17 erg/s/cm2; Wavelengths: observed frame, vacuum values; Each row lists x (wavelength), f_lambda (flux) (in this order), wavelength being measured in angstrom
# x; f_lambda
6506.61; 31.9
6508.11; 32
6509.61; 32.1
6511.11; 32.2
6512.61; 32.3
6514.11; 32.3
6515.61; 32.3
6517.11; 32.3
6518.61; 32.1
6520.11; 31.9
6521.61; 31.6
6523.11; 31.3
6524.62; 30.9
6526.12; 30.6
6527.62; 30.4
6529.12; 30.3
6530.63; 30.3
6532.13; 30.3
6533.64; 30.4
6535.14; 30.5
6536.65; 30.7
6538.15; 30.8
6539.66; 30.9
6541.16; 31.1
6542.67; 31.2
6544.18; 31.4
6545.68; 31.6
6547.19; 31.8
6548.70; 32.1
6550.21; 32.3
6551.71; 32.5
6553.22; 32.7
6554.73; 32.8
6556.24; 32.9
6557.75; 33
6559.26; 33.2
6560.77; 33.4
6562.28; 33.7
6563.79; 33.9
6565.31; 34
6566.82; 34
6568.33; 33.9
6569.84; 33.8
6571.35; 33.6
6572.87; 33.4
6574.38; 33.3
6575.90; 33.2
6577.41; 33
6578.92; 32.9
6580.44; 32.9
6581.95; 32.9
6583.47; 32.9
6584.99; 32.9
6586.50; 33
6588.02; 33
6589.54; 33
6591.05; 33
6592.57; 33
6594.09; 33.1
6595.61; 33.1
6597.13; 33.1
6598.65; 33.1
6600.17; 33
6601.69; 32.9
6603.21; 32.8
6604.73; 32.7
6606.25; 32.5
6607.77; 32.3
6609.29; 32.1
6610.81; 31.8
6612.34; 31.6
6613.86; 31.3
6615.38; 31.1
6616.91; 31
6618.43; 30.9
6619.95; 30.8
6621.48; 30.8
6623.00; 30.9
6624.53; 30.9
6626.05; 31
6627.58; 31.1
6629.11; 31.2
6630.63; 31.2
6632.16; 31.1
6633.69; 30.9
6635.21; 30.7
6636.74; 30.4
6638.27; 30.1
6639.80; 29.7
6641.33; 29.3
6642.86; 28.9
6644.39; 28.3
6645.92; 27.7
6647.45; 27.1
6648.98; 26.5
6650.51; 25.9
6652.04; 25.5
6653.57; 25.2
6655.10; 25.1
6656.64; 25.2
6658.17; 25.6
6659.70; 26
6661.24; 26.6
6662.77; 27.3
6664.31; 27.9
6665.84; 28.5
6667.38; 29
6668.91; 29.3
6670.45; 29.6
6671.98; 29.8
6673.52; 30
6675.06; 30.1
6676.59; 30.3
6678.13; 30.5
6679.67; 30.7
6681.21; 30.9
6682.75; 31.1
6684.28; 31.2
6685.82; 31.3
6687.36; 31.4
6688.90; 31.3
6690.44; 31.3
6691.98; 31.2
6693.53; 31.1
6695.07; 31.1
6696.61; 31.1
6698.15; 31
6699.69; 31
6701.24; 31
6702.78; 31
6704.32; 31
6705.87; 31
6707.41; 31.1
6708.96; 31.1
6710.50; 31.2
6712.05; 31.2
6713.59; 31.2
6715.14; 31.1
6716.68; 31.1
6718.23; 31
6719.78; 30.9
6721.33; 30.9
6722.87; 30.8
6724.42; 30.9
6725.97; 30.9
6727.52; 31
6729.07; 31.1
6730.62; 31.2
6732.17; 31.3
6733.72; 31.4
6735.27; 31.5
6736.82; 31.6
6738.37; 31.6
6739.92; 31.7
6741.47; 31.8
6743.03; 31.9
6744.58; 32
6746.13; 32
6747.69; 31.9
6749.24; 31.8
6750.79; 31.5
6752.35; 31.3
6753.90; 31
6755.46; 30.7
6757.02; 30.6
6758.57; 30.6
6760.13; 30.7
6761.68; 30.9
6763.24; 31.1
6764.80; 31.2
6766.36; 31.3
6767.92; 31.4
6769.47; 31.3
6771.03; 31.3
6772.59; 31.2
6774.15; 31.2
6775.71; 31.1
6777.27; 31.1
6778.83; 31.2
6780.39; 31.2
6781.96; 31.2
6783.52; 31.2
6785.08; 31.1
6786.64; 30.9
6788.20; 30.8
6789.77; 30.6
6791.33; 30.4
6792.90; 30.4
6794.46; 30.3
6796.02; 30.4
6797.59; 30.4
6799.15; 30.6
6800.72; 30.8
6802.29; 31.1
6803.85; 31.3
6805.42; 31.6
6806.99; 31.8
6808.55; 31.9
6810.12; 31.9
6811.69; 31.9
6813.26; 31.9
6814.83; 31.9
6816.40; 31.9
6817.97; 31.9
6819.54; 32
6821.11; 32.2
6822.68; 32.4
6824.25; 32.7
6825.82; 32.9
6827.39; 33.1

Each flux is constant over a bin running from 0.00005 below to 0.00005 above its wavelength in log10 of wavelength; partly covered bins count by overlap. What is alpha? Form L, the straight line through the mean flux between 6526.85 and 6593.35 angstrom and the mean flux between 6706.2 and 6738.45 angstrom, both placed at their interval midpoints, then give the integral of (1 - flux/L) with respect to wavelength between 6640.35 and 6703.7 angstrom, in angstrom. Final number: 4.9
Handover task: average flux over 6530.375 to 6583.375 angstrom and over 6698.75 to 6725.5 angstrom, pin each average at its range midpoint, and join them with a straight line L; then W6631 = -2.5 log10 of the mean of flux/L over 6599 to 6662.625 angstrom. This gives 0.07 mag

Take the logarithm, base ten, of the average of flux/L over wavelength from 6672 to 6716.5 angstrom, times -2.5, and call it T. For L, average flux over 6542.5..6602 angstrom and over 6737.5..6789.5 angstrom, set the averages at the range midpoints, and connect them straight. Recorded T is 0.03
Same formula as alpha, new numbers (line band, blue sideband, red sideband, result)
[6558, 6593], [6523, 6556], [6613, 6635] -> -2.41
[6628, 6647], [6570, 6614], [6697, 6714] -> 1.30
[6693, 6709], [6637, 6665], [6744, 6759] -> -0.99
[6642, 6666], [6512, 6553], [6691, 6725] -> 3.45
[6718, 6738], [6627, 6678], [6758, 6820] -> -0.76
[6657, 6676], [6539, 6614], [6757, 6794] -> 2.20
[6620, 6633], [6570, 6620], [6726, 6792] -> 0.54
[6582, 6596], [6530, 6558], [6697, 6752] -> -0.68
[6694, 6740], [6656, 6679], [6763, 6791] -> -2.32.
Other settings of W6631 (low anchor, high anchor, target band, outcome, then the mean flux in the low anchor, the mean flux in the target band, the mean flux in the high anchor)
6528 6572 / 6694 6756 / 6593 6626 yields 0.00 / 32.2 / 32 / 31.3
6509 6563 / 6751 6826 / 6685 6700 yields 0.01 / 31.7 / 31.2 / 31.3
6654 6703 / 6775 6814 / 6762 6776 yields -0.02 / 29.6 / 31.2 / 31.1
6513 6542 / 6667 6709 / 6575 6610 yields -0.07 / 31.1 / 32.9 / 30.7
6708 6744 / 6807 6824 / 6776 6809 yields 0.03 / 31.2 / 31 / 32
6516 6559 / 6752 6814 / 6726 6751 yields -0.01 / 31.5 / 31.6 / 31.1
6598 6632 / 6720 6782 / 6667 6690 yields 0.03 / 31.7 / 30.5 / 31.3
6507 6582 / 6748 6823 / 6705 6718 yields 0.01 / 32.2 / 31.1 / 31.2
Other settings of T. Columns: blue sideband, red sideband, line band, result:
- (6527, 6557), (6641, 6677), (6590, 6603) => -0.12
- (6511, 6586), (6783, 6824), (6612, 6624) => 0.03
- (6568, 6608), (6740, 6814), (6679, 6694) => 0.03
